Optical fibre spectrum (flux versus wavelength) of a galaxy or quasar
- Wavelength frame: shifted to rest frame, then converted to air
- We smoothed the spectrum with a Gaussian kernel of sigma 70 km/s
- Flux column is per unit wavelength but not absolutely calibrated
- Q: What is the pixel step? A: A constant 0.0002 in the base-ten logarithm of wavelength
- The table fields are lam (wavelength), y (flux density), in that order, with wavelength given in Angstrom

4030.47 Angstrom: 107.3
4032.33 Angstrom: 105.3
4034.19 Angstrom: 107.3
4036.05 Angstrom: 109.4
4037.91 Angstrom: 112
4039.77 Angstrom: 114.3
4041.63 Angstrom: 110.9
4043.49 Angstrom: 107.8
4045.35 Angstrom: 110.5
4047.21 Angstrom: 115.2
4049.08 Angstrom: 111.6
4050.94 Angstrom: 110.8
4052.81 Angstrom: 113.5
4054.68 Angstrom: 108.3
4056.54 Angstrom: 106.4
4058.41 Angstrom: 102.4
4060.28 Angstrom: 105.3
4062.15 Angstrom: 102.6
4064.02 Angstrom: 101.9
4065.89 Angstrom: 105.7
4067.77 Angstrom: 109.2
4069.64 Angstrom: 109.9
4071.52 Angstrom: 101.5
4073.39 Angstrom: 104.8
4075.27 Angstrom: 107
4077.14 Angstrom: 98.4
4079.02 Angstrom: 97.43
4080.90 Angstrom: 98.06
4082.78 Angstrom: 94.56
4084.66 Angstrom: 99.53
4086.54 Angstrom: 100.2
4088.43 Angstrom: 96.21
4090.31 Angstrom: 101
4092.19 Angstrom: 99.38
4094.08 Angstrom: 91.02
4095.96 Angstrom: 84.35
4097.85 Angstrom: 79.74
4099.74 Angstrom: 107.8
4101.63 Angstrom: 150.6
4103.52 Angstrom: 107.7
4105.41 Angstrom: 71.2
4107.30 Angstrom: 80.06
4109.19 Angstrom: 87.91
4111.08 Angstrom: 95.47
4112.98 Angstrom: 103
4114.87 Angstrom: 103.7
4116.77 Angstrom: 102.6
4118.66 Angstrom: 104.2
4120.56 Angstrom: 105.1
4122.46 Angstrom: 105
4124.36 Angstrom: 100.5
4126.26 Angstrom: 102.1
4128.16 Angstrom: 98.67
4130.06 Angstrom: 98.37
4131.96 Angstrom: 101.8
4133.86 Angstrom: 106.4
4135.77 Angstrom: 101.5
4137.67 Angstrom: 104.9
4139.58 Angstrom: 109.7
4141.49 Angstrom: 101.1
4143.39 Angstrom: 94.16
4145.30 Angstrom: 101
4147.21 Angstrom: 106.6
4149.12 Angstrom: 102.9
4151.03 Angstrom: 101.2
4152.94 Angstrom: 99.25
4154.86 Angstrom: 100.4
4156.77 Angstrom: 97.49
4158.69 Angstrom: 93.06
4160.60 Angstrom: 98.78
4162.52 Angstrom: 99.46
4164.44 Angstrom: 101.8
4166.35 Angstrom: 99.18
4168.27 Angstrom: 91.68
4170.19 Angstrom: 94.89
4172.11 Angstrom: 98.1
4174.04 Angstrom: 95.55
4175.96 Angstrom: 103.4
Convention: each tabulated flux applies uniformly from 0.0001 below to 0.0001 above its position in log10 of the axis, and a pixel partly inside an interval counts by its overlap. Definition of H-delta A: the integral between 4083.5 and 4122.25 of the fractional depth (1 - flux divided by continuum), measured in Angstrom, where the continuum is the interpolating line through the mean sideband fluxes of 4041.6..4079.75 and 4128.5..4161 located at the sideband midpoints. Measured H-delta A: 1.95 Angstrom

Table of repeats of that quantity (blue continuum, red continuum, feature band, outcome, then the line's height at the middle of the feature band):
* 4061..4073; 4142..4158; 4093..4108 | 0.9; 103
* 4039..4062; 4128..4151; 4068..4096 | 1.9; 107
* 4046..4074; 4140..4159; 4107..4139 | 0.5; 102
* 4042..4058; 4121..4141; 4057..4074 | 0.6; 109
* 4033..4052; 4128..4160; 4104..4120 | 1.5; 104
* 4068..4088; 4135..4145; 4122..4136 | 0.1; 102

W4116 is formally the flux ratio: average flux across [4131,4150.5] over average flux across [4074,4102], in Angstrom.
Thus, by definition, 1.04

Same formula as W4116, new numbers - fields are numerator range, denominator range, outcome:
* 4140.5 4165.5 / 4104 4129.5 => 1.03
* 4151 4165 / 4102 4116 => 1.04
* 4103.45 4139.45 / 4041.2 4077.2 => 0.92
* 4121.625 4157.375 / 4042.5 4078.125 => 0.95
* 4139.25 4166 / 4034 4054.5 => 0.90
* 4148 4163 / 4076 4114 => 1.02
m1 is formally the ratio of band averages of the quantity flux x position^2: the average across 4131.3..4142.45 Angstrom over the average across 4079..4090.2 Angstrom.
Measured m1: 1.09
